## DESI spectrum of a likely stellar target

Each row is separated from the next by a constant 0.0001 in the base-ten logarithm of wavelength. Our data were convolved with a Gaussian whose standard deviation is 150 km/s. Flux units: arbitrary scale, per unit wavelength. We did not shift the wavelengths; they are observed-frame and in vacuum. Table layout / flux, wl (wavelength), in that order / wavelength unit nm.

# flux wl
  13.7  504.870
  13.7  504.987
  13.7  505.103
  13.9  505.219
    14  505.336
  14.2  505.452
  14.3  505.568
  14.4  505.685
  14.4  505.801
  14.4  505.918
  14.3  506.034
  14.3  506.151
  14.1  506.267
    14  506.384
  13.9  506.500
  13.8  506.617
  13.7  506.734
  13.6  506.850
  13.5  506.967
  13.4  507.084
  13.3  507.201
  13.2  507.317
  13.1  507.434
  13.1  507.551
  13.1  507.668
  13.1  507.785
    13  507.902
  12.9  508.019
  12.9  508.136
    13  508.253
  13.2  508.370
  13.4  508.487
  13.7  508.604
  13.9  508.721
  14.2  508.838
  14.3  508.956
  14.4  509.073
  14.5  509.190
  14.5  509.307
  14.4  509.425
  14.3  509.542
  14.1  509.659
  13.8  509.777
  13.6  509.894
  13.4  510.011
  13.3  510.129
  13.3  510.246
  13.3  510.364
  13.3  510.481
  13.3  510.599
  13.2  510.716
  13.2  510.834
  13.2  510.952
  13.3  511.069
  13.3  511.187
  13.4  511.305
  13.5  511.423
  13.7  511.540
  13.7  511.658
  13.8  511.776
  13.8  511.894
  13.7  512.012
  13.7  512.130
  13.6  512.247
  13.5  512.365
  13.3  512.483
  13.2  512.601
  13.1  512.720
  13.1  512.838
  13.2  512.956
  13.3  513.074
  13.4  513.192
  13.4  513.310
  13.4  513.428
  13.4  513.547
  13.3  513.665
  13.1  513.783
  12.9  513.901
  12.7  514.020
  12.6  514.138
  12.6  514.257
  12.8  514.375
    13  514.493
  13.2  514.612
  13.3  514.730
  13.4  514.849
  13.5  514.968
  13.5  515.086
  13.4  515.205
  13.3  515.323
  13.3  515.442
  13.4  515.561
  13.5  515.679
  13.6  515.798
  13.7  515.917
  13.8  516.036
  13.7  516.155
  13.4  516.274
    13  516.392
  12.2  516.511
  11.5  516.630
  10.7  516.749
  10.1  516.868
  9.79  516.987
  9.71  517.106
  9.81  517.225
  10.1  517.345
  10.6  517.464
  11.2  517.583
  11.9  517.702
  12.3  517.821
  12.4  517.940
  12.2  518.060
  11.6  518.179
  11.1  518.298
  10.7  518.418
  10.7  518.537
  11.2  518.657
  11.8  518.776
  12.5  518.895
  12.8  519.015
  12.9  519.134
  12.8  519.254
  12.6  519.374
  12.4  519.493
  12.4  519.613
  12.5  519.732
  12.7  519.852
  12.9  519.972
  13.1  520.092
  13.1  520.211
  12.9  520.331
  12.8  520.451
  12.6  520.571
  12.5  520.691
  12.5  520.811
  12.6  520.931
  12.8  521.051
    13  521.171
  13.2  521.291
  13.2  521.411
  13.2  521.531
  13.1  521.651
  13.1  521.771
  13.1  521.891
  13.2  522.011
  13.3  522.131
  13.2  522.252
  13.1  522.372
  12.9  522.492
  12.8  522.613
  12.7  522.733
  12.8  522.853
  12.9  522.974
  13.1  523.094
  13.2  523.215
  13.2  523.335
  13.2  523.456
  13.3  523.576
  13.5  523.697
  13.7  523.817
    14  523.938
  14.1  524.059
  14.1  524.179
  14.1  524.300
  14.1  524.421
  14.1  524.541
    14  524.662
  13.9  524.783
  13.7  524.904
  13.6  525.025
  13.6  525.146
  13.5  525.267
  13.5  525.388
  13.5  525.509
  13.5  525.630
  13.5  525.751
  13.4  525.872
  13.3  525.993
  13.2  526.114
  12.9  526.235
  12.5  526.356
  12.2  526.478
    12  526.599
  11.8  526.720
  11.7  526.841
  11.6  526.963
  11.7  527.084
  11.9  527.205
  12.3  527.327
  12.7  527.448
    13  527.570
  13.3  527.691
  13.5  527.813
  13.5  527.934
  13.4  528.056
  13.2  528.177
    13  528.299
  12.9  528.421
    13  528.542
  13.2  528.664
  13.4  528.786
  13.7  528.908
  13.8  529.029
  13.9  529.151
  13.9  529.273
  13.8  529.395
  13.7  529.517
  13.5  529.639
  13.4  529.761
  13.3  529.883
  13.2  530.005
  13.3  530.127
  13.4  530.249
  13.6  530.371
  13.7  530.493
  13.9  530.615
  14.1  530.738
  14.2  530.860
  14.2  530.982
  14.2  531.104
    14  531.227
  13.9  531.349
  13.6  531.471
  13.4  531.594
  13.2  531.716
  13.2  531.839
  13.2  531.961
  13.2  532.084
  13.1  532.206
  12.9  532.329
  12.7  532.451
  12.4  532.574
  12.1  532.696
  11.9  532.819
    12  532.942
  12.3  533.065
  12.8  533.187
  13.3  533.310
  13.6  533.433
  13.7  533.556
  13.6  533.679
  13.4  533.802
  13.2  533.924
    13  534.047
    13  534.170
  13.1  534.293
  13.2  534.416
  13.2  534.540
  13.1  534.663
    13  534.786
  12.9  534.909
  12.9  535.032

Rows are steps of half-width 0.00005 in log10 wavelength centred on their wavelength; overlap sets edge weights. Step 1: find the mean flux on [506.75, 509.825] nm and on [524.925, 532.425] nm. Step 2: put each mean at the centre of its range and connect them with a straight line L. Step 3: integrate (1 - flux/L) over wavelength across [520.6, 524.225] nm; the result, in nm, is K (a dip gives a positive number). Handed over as 0.06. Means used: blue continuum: 13.6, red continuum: 13.2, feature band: 13.1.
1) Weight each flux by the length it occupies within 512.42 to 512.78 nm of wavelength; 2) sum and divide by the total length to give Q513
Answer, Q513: 13.2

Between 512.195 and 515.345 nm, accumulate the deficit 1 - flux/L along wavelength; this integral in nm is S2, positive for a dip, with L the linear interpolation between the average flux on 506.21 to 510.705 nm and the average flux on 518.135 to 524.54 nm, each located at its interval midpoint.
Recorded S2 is 0.02 nm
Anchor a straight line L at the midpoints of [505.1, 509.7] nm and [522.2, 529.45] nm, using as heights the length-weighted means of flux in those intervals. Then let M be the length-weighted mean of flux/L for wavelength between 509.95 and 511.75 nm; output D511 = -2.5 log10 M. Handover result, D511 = 0.02 mag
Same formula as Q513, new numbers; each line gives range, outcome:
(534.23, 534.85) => 13.1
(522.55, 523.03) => 12.8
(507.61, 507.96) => 13.1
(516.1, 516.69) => 12.8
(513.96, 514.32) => 12.6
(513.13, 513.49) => 13.4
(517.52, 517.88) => 11.8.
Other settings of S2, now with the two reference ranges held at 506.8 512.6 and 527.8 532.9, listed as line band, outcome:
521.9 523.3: 0.04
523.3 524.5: -0.03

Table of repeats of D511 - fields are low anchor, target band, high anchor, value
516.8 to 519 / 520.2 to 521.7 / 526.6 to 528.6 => -0.11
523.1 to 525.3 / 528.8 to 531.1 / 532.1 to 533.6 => -0.05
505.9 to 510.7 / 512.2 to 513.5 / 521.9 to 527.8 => 0.02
